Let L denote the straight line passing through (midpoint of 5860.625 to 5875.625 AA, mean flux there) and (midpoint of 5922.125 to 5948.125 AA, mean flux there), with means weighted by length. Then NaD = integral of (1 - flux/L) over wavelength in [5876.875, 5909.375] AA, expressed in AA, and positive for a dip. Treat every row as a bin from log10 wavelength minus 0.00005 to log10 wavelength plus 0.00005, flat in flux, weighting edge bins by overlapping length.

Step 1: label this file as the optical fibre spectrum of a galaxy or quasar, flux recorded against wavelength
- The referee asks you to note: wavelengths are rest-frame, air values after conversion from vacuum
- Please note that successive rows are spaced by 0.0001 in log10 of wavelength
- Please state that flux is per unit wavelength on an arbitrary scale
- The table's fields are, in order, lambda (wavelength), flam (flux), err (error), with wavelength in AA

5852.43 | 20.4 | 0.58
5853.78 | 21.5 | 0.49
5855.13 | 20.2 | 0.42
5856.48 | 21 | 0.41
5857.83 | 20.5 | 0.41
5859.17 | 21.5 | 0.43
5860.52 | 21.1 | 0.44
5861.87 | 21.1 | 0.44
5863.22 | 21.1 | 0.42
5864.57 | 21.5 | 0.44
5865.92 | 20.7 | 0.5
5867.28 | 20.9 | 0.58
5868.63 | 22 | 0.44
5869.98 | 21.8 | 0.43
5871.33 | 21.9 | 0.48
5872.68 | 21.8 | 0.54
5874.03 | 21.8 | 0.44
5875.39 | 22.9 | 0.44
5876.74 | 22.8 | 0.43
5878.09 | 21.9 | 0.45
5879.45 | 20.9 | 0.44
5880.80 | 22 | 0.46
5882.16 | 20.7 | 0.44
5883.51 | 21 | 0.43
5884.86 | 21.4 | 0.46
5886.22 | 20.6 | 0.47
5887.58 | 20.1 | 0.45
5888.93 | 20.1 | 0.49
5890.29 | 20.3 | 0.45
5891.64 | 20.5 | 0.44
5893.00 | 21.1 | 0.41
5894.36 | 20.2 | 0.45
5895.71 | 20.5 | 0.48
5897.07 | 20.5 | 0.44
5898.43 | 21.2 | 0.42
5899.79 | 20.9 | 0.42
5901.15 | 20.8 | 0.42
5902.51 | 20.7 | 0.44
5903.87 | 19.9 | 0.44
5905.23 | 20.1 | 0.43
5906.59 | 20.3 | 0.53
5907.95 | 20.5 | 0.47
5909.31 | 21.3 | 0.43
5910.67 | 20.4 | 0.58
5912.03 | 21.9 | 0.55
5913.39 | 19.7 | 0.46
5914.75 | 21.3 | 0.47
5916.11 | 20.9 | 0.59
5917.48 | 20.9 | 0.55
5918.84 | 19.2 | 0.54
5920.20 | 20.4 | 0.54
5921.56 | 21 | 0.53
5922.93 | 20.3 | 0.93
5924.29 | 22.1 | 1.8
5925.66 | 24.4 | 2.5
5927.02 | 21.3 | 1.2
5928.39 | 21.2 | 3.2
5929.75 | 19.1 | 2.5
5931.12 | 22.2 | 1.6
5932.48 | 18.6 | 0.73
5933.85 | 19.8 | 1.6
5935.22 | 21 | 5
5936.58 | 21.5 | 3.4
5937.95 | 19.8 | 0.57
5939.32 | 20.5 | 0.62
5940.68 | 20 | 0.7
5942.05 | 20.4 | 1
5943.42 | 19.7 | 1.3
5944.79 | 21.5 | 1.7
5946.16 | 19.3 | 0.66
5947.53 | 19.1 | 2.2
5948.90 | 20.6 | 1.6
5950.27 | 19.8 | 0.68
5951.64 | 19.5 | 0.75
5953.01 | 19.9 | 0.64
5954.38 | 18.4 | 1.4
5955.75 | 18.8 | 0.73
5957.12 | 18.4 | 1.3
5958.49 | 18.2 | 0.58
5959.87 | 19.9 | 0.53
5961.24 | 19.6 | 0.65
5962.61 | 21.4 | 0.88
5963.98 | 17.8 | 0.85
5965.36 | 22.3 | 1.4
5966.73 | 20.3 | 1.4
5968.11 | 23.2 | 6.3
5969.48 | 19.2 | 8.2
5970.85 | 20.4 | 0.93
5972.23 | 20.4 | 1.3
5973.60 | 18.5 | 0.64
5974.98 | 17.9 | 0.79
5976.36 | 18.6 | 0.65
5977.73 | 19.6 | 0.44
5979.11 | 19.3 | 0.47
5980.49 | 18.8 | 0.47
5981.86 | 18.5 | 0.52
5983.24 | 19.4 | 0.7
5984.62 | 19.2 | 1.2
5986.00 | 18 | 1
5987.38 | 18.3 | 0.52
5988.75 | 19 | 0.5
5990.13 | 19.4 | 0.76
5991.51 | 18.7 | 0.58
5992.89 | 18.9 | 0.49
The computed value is 0.7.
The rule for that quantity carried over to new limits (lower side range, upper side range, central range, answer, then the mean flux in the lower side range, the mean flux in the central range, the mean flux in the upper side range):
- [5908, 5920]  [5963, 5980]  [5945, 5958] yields 0.48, 20.7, 19.4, 19.8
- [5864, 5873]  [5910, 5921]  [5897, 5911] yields 0.14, 21.5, 20.6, 20.6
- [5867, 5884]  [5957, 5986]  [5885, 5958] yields 0.95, 21.8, 20.4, 19.5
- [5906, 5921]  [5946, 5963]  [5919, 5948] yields -0.82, 20.6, 20.6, 19.4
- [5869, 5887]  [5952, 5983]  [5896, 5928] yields -0.05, 21.6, 20.9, 19.5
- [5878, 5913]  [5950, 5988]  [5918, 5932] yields -0.61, 20.7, 21.1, 19.4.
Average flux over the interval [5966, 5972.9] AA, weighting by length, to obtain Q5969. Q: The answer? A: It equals 20.7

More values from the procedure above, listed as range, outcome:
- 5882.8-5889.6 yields 20.7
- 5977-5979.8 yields 19.4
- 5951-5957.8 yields 19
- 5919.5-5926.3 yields 21.6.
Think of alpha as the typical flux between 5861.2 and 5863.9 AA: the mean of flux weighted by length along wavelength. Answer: 21.1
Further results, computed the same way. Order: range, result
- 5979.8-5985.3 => 19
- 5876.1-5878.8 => 22.3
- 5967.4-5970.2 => 21.2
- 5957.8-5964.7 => 19.4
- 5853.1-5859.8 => 20.9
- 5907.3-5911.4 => 20.8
